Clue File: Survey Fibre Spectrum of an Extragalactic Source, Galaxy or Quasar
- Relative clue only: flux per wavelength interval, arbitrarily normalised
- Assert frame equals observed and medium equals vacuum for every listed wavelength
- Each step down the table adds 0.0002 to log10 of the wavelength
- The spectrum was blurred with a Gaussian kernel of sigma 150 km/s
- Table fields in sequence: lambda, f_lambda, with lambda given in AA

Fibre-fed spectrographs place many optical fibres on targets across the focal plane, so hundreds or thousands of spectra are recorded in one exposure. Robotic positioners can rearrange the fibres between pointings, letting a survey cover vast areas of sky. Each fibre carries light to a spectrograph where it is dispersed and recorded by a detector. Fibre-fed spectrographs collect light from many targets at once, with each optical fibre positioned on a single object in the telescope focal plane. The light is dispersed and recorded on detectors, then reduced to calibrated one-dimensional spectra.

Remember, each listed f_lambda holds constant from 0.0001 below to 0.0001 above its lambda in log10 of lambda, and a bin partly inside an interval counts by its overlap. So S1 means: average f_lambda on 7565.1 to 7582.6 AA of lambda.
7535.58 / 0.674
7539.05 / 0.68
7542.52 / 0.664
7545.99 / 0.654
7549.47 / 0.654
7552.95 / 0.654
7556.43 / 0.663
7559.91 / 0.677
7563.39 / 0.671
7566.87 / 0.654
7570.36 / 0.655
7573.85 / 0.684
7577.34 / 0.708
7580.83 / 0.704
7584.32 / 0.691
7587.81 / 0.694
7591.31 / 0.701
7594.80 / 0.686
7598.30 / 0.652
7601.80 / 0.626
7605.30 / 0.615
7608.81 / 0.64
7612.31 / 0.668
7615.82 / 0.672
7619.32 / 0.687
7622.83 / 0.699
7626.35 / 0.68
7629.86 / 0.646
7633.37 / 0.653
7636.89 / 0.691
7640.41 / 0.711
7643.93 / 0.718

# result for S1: 0.681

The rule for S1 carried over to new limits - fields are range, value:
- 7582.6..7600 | 0.685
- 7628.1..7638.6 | 0.663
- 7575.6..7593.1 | 0.7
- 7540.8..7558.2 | 0.658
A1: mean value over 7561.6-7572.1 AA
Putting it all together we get 0.66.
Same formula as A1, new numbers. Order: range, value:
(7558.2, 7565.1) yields 0.674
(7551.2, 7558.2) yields 0.658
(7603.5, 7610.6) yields 0.628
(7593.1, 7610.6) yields 0.644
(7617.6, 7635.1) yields 0.673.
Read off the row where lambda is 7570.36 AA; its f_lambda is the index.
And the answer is 0.655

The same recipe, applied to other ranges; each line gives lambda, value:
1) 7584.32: 0.691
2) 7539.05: 0.68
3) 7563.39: 0.671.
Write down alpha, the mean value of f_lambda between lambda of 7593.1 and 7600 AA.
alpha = 0.669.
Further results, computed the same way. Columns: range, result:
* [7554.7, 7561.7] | 0.67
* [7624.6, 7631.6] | 0.663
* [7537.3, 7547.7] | 0.667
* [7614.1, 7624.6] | 0.686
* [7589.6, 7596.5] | 0.694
